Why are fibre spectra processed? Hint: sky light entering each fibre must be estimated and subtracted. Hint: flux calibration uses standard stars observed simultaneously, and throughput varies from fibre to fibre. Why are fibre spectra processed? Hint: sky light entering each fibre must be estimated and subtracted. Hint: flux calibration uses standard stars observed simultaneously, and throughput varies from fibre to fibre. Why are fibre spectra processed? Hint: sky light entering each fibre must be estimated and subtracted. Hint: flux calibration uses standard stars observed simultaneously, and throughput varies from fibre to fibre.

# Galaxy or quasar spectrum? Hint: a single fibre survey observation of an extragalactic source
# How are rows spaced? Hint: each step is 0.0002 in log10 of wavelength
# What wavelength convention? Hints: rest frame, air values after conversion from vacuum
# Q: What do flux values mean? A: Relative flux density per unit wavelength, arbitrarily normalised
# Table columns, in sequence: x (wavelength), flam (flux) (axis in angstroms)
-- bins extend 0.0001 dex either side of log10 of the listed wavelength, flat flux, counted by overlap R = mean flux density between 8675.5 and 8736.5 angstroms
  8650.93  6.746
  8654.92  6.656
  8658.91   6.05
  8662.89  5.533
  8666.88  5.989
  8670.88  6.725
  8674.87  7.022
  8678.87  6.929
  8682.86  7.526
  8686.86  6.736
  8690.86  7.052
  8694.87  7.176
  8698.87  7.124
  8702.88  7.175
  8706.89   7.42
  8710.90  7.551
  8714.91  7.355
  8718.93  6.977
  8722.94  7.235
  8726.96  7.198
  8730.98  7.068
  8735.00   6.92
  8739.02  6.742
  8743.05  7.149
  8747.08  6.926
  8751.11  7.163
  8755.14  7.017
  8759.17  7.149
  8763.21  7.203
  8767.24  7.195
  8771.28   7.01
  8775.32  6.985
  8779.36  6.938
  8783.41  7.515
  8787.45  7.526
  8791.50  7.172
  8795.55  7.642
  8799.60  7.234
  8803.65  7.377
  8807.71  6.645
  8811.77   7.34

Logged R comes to 7.16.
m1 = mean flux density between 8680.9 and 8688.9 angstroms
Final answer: 7.13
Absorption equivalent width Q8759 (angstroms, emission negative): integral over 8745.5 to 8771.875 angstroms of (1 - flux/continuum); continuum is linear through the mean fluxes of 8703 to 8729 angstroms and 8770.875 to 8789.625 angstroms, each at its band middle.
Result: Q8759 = 0.5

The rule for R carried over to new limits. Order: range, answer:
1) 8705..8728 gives 7.29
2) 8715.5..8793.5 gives 7.11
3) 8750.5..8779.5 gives 7.09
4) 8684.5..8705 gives 7.06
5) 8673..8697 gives 7.07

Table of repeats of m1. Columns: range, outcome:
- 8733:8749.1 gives 6.93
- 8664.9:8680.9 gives 6.67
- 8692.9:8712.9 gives 7.29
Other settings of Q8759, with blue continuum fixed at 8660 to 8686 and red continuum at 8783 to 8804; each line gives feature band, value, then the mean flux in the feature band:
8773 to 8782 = 0.37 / 7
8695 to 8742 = -1.72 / 7.16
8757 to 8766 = 0.03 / 7.18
